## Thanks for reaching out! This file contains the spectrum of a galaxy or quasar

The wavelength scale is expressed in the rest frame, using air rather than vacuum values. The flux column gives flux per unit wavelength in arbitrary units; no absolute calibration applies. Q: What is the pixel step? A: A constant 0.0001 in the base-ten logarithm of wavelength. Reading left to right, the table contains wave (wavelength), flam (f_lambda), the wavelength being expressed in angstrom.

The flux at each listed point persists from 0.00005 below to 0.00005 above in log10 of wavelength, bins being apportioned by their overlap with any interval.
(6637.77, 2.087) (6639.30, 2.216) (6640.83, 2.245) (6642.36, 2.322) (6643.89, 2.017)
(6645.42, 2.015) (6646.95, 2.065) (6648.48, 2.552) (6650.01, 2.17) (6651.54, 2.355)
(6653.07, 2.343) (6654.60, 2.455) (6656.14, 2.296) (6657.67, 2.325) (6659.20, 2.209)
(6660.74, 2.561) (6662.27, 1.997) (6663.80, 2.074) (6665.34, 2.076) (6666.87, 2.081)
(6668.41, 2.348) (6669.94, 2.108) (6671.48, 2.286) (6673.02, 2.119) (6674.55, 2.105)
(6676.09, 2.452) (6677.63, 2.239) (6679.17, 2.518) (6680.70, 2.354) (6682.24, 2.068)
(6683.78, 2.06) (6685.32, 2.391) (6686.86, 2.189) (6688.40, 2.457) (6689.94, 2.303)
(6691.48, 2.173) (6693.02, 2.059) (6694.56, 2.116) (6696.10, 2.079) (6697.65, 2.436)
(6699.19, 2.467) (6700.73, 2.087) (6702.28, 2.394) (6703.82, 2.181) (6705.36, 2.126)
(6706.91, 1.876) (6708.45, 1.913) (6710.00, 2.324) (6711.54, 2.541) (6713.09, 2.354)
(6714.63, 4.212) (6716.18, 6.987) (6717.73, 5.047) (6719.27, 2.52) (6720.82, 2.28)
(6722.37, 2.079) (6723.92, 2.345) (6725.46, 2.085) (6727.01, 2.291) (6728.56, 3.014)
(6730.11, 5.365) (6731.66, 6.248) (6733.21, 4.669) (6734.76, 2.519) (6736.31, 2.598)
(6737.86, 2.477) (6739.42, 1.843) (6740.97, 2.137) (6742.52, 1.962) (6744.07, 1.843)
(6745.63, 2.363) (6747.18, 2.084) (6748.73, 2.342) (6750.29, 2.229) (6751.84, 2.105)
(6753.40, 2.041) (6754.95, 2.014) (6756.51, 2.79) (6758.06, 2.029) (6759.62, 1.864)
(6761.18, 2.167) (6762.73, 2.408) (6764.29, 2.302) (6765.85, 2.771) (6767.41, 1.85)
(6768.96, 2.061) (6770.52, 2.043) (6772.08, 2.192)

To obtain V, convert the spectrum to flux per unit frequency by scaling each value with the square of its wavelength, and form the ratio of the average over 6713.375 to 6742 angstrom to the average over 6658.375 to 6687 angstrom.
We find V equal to 1.53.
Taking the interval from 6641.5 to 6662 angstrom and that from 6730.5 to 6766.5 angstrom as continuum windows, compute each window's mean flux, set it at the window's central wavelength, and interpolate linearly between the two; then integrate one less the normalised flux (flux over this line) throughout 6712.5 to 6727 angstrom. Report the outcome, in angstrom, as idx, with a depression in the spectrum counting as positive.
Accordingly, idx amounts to -4.8 angstrom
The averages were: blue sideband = 2.28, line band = 3.28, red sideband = 2.54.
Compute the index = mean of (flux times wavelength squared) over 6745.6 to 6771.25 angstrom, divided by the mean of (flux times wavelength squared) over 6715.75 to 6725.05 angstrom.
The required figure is 0.7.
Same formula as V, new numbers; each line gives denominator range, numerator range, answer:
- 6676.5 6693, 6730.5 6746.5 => 1.31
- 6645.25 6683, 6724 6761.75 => 1.19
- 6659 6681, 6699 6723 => 1.29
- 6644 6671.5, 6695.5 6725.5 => 1.24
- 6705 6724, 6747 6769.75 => 0.74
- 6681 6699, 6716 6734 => 1.65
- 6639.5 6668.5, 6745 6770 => 1.02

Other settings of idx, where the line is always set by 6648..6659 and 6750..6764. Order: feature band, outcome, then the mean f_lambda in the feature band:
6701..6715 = -0.7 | 2.37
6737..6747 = 0.5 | 2.11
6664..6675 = 0.8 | 2.16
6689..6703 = 0.3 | 2.24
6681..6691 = 0.2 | 2.25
